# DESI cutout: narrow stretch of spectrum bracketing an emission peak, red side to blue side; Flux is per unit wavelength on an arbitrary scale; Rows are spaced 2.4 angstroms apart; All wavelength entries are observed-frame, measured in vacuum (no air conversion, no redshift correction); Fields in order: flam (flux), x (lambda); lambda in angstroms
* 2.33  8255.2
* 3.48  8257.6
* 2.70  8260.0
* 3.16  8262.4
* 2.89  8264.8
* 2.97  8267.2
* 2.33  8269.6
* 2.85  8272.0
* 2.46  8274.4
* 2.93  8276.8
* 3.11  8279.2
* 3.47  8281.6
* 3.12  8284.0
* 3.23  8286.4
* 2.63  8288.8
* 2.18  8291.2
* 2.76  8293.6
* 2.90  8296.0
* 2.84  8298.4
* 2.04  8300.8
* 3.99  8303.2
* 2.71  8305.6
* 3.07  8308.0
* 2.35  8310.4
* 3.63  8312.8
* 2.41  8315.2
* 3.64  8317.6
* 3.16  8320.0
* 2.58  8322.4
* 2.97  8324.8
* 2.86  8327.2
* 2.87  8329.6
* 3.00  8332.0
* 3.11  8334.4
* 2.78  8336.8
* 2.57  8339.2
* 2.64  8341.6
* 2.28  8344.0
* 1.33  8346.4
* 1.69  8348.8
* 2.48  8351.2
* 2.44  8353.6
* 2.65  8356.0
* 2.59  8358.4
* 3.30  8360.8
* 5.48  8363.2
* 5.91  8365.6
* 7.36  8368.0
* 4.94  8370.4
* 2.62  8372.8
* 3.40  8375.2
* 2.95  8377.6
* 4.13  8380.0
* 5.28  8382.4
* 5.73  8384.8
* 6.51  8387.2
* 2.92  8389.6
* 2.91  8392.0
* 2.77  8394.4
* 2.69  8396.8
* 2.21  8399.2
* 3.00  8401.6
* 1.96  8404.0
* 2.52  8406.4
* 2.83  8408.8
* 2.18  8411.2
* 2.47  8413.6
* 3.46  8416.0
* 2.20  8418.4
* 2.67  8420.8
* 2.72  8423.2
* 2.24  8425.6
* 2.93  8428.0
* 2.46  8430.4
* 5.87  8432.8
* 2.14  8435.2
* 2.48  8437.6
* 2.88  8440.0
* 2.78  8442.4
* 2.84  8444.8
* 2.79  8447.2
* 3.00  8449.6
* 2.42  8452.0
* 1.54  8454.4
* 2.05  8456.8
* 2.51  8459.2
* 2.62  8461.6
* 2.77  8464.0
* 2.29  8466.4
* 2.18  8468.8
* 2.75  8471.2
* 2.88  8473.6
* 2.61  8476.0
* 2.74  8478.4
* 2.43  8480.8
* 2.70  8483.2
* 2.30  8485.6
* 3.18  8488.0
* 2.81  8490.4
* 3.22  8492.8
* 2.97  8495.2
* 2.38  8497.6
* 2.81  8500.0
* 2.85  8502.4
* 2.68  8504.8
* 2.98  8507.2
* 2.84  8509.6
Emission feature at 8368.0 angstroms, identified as [S II]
